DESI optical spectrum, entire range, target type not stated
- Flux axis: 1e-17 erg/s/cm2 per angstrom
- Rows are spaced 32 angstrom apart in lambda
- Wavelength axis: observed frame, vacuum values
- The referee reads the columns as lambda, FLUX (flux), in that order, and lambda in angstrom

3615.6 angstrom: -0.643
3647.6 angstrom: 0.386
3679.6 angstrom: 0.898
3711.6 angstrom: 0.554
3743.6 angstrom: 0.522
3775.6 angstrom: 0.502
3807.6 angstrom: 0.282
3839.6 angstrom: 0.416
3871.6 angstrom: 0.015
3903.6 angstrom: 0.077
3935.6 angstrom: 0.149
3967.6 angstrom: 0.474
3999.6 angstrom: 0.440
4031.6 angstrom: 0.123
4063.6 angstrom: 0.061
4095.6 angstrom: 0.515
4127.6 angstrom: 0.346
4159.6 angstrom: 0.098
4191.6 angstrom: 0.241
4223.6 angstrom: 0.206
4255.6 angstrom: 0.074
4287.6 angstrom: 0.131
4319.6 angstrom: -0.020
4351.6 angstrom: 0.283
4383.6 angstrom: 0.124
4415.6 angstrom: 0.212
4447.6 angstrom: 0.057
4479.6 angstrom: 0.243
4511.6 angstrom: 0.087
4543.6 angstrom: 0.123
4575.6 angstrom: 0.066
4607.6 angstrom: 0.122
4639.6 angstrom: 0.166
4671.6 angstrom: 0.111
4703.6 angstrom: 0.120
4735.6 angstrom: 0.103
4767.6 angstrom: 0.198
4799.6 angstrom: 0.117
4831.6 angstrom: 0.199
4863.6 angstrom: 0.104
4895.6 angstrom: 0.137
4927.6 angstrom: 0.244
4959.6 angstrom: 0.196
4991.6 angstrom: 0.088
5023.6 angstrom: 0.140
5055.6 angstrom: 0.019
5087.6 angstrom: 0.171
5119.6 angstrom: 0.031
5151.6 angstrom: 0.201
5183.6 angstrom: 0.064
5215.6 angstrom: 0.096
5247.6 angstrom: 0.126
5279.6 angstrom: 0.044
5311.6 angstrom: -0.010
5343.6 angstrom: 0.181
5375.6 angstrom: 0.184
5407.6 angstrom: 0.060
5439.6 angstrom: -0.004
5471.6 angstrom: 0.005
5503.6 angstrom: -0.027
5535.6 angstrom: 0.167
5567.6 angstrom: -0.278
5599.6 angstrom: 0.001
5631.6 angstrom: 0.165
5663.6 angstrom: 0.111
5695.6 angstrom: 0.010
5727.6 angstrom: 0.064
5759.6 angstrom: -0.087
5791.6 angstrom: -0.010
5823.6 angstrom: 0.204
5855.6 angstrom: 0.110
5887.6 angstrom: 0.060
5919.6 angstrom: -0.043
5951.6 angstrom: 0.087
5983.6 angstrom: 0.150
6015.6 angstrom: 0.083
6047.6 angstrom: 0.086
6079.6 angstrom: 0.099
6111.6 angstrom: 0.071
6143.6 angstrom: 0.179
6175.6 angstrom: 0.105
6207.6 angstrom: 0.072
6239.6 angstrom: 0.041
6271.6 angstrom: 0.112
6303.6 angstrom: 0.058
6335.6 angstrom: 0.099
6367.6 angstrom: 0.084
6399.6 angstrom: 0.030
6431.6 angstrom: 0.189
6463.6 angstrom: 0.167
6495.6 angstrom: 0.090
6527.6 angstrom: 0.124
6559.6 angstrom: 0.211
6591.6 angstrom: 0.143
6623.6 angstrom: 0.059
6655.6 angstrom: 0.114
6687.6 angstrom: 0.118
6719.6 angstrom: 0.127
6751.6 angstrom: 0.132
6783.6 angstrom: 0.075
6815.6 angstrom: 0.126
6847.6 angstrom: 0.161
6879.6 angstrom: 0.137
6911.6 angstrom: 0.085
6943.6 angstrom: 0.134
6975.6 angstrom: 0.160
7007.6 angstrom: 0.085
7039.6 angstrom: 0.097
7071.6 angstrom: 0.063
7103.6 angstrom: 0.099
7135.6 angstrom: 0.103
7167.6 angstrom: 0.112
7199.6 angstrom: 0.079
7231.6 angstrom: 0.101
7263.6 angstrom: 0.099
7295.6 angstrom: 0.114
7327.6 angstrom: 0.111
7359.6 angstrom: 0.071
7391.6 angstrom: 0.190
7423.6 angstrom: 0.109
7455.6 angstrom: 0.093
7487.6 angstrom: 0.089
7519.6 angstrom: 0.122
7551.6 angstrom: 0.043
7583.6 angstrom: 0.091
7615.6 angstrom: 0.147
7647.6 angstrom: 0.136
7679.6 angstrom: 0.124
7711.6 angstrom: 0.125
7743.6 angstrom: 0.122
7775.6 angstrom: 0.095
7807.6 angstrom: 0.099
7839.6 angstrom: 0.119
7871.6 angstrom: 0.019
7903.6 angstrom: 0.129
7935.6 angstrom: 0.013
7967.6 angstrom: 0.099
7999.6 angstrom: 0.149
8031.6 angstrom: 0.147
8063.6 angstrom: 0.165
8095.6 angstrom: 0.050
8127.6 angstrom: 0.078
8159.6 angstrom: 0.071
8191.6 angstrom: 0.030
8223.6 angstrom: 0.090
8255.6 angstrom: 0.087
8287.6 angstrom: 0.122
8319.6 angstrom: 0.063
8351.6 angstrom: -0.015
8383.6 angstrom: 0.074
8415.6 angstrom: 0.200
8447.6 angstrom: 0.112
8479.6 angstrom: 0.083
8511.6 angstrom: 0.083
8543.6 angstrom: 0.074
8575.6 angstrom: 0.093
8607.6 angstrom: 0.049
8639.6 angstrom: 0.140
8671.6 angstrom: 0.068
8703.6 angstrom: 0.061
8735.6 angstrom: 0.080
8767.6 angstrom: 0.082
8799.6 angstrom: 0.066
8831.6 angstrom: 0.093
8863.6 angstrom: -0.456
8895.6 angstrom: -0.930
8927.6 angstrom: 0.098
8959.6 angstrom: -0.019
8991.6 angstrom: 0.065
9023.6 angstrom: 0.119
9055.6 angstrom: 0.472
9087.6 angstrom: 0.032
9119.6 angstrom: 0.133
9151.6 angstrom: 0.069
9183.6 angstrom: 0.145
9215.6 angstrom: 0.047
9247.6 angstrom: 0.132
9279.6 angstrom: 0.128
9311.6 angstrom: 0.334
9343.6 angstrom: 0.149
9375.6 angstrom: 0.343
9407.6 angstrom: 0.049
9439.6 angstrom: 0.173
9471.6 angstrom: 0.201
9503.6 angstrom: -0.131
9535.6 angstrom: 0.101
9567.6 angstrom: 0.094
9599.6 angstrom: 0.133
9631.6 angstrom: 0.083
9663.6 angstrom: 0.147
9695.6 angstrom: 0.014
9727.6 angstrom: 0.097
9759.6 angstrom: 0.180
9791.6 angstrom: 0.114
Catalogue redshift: 1.43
